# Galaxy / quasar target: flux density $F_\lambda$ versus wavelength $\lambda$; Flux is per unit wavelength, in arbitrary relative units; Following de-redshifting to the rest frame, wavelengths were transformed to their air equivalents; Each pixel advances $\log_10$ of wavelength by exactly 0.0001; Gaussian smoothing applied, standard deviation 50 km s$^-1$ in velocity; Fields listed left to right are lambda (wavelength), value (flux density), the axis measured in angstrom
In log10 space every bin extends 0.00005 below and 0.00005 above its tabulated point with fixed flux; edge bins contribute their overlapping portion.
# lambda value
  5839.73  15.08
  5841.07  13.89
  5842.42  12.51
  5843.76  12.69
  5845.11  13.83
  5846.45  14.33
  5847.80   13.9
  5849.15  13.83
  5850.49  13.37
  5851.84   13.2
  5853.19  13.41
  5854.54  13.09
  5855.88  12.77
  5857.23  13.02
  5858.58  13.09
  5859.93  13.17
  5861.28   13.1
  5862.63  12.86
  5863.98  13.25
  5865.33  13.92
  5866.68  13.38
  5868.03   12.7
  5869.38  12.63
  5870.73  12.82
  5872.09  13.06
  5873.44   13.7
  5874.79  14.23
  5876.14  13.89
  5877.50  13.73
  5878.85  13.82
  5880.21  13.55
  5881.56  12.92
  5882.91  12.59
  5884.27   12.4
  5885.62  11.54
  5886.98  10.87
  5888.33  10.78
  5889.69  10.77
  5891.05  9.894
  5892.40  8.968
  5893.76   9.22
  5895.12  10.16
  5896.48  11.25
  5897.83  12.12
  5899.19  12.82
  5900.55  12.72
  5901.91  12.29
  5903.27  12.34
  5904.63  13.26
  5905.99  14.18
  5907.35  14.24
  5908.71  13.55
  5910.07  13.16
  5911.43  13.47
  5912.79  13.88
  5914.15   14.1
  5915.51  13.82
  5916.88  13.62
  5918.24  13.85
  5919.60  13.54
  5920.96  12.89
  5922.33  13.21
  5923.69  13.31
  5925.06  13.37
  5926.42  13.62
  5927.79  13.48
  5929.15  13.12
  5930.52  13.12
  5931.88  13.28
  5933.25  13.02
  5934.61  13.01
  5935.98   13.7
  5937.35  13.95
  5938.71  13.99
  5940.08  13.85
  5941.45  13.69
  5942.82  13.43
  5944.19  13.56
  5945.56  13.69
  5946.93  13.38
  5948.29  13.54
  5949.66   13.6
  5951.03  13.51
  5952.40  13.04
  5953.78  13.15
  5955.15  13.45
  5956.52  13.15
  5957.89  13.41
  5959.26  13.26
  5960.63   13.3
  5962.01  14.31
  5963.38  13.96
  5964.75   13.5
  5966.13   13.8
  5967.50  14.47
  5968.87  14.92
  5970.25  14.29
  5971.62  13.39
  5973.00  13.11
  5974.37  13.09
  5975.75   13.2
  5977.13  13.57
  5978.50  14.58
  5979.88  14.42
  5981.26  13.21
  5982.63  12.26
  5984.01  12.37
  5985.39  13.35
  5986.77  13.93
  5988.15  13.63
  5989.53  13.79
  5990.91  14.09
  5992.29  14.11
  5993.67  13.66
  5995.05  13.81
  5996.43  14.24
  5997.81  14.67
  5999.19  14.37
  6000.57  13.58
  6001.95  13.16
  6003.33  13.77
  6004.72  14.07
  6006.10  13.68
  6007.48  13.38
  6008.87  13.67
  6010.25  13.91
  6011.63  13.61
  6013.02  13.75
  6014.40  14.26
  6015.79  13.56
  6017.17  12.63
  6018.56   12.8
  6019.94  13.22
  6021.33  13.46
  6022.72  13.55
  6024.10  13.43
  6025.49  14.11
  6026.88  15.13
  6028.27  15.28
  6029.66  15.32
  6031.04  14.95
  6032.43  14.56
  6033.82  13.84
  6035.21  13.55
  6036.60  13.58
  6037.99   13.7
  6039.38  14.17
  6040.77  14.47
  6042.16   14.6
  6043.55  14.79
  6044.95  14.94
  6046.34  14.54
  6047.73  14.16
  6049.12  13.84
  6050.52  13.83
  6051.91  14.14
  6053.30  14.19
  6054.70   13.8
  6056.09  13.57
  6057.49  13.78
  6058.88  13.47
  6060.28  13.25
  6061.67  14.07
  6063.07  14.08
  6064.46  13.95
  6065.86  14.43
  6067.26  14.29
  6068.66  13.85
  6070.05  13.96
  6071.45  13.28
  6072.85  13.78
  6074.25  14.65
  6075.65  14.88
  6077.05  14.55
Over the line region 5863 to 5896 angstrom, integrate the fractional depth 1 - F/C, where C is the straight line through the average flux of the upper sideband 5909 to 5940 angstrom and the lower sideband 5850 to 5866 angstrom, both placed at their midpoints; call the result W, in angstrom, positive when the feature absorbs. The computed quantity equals 2.5 angstrom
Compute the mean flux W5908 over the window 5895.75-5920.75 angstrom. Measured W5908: 13.2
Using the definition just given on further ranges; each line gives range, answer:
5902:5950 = 13.5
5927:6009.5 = 13.6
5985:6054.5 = 14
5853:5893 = 12.7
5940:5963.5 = 13.5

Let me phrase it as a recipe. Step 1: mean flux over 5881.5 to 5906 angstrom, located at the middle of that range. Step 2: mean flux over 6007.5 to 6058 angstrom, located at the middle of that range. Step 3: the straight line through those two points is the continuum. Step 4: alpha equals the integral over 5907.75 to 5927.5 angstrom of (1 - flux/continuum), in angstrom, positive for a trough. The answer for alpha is -2.6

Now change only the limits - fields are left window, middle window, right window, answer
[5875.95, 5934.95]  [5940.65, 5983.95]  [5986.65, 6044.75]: -0.7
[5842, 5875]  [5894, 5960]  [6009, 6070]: 1.5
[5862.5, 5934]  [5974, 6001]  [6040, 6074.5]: -0.4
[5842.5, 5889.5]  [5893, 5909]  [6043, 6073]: 1.1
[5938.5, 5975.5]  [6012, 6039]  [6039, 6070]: 0.0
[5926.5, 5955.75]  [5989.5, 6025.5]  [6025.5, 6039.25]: 1.1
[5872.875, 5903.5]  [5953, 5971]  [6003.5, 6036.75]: -1.0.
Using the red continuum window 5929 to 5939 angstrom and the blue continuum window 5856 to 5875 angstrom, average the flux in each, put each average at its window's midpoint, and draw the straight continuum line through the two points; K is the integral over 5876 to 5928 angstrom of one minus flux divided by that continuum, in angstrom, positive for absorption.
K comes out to 2.6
